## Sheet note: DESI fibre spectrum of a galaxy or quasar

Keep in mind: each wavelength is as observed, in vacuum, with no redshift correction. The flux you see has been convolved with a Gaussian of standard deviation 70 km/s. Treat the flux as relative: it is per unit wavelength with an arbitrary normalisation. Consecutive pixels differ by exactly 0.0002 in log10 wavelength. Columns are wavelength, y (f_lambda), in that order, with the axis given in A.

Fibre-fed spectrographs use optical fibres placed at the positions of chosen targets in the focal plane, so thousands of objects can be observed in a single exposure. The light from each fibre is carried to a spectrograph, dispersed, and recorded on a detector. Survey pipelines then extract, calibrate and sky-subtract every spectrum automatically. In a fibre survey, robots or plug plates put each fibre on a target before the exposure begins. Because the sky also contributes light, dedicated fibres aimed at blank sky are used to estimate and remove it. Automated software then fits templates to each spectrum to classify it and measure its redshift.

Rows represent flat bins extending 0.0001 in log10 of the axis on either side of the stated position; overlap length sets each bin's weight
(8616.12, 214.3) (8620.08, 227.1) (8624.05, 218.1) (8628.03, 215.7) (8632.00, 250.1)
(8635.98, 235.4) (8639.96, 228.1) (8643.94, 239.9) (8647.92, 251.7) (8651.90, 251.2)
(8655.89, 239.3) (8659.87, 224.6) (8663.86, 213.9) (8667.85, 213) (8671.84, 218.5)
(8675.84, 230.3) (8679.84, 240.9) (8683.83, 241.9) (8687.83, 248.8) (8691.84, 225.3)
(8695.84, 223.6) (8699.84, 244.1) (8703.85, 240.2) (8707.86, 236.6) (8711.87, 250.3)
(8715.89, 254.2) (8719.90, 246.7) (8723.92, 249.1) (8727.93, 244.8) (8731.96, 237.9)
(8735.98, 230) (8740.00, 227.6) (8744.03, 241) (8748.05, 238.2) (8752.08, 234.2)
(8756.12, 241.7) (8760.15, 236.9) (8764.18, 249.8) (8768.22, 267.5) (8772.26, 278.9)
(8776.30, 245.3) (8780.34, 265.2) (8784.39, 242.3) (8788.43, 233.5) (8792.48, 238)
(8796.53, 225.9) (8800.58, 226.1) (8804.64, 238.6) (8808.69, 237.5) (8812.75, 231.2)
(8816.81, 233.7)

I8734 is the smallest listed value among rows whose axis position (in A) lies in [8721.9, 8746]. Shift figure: 227.6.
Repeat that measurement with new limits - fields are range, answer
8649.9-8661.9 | 224.6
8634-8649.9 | 228.1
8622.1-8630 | 215.7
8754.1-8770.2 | 236.9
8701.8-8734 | 236.6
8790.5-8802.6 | 225.9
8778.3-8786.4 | 242.3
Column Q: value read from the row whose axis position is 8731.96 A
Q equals 237.9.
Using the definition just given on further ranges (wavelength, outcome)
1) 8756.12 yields 241.7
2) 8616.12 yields 214.3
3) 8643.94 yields 239.9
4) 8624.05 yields 218.1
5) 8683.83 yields 241.9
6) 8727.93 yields 244.8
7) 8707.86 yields 236.6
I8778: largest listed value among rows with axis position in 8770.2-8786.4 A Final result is 278.9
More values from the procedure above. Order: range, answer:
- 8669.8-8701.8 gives 248.8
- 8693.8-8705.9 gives 244.1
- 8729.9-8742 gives 237.9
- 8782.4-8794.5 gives 242.3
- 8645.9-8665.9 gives 251.7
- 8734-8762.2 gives 241.7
